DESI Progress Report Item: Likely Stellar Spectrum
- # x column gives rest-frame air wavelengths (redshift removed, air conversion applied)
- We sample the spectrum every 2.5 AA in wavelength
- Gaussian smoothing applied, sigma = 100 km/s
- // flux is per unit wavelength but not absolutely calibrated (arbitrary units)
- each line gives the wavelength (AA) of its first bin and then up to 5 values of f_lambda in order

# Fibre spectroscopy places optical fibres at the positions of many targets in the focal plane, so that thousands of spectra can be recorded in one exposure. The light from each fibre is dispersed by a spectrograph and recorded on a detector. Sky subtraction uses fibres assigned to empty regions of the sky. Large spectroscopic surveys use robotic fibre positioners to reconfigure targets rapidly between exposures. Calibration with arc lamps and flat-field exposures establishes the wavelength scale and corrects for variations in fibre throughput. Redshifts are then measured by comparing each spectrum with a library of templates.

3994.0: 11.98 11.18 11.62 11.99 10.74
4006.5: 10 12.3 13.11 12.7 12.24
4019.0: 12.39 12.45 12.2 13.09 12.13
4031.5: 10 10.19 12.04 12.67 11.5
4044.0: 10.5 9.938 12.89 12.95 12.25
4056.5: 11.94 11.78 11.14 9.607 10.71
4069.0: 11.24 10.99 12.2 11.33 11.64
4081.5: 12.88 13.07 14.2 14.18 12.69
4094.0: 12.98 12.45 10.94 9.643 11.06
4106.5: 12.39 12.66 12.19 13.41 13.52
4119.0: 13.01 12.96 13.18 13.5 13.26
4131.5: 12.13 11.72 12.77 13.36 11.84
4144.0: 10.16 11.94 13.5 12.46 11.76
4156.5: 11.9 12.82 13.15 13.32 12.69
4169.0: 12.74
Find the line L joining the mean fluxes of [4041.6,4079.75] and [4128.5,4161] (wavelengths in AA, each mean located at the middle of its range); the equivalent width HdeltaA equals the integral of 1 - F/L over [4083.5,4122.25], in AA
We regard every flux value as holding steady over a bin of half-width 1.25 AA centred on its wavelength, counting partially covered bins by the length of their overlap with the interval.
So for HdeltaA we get -2.4 AA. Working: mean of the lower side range 11.4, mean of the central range 12.6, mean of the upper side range 12.3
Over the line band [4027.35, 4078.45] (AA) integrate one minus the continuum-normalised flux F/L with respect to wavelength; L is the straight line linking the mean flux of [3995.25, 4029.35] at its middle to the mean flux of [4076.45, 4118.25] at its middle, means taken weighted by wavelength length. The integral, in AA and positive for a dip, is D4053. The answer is 3.38 AA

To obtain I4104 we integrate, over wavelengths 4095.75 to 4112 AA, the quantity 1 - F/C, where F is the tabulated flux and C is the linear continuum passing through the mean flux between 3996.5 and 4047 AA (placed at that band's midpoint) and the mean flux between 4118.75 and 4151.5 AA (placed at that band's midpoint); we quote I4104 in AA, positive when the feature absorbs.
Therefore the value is 0.99 AA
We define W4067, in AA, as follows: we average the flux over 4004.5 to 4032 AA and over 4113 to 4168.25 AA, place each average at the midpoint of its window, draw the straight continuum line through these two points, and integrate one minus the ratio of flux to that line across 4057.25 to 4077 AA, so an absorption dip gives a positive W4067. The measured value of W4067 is 1.9 AA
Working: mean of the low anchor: 12.1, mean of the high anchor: 12.7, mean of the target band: 11.1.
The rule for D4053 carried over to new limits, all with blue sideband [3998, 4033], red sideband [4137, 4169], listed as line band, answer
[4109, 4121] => -0.7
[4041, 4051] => 0.6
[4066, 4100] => -0.3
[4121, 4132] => -0.7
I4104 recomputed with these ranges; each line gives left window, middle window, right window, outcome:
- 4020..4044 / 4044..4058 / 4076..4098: 0.3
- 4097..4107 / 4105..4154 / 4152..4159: -4.5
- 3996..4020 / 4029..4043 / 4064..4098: 0.8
